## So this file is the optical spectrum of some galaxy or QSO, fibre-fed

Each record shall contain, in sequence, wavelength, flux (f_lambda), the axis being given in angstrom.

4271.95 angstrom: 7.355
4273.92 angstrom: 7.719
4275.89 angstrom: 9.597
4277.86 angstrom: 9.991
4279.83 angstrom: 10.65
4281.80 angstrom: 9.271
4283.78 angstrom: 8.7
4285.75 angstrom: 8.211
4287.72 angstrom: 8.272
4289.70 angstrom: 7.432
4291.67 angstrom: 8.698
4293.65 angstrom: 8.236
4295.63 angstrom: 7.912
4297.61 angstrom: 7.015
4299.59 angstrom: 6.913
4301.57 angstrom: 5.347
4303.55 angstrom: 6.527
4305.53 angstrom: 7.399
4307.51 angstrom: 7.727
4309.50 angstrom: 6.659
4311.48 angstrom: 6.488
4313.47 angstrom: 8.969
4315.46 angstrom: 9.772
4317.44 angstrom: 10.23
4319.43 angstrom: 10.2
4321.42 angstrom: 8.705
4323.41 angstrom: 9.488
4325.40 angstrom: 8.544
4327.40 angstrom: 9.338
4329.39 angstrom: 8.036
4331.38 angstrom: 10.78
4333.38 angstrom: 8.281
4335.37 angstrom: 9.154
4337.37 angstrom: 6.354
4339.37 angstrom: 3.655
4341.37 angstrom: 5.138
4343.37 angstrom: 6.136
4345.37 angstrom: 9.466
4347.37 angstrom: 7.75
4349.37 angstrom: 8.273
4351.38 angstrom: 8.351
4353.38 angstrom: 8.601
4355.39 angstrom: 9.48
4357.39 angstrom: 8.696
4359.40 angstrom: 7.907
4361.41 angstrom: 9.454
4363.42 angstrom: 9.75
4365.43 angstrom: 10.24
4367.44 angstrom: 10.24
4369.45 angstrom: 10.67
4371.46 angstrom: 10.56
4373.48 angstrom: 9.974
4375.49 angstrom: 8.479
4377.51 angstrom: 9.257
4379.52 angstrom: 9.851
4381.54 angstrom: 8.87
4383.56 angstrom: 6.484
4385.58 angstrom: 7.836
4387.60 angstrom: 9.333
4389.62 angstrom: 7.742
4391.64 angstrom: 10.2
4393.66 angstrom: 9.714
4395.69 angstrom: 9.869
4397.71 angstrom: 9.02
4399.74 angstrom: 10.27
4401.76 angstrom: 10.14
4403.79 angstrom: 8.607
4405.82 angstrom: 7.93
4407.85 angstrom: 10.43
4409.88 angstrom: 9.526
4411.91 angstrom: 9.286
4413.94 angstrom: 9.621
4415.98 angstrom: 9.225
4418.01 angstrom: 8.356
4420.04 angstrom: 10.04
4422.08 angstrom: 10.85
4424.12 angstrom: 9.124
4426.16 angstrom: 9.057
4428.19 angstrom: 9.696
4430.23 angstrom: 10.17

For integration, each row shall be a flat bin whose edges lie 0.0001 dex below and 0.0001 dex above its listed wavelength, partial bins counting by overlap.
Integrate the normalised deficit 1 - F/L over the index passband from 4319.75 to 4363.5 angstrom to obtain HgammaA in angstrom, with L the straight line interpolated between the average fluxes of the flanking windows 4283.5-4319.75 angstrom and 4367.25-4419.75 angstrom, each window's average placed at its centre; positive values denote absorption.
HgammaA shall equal 1.3 angstrom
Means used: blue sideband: 7.88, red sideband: 9.28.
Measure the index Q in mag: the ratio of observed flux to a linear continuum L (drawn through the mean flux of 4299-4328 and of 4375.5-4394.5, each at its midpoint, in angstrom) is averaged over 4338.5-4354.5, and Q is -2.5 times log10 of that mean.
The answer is 0.17 mag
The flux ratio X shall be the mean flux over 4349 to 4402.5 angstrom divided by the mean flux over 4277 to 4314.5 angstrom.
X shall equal 1.17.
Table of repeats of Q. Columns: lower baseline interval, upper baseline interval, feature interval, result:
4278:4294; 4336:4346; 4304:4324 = -0.152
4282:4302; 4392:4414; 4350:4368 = -0.037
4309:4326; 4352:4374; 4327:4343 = 0.216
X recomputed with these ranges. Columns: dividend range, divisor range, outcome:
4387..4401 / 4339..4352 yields 1.34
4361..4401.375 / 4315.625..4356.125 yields 1.13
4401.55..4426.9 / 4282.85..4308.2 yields 1.24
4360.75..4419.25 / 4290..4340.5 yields 1.17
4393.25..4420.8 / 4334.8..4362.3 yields 1.22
